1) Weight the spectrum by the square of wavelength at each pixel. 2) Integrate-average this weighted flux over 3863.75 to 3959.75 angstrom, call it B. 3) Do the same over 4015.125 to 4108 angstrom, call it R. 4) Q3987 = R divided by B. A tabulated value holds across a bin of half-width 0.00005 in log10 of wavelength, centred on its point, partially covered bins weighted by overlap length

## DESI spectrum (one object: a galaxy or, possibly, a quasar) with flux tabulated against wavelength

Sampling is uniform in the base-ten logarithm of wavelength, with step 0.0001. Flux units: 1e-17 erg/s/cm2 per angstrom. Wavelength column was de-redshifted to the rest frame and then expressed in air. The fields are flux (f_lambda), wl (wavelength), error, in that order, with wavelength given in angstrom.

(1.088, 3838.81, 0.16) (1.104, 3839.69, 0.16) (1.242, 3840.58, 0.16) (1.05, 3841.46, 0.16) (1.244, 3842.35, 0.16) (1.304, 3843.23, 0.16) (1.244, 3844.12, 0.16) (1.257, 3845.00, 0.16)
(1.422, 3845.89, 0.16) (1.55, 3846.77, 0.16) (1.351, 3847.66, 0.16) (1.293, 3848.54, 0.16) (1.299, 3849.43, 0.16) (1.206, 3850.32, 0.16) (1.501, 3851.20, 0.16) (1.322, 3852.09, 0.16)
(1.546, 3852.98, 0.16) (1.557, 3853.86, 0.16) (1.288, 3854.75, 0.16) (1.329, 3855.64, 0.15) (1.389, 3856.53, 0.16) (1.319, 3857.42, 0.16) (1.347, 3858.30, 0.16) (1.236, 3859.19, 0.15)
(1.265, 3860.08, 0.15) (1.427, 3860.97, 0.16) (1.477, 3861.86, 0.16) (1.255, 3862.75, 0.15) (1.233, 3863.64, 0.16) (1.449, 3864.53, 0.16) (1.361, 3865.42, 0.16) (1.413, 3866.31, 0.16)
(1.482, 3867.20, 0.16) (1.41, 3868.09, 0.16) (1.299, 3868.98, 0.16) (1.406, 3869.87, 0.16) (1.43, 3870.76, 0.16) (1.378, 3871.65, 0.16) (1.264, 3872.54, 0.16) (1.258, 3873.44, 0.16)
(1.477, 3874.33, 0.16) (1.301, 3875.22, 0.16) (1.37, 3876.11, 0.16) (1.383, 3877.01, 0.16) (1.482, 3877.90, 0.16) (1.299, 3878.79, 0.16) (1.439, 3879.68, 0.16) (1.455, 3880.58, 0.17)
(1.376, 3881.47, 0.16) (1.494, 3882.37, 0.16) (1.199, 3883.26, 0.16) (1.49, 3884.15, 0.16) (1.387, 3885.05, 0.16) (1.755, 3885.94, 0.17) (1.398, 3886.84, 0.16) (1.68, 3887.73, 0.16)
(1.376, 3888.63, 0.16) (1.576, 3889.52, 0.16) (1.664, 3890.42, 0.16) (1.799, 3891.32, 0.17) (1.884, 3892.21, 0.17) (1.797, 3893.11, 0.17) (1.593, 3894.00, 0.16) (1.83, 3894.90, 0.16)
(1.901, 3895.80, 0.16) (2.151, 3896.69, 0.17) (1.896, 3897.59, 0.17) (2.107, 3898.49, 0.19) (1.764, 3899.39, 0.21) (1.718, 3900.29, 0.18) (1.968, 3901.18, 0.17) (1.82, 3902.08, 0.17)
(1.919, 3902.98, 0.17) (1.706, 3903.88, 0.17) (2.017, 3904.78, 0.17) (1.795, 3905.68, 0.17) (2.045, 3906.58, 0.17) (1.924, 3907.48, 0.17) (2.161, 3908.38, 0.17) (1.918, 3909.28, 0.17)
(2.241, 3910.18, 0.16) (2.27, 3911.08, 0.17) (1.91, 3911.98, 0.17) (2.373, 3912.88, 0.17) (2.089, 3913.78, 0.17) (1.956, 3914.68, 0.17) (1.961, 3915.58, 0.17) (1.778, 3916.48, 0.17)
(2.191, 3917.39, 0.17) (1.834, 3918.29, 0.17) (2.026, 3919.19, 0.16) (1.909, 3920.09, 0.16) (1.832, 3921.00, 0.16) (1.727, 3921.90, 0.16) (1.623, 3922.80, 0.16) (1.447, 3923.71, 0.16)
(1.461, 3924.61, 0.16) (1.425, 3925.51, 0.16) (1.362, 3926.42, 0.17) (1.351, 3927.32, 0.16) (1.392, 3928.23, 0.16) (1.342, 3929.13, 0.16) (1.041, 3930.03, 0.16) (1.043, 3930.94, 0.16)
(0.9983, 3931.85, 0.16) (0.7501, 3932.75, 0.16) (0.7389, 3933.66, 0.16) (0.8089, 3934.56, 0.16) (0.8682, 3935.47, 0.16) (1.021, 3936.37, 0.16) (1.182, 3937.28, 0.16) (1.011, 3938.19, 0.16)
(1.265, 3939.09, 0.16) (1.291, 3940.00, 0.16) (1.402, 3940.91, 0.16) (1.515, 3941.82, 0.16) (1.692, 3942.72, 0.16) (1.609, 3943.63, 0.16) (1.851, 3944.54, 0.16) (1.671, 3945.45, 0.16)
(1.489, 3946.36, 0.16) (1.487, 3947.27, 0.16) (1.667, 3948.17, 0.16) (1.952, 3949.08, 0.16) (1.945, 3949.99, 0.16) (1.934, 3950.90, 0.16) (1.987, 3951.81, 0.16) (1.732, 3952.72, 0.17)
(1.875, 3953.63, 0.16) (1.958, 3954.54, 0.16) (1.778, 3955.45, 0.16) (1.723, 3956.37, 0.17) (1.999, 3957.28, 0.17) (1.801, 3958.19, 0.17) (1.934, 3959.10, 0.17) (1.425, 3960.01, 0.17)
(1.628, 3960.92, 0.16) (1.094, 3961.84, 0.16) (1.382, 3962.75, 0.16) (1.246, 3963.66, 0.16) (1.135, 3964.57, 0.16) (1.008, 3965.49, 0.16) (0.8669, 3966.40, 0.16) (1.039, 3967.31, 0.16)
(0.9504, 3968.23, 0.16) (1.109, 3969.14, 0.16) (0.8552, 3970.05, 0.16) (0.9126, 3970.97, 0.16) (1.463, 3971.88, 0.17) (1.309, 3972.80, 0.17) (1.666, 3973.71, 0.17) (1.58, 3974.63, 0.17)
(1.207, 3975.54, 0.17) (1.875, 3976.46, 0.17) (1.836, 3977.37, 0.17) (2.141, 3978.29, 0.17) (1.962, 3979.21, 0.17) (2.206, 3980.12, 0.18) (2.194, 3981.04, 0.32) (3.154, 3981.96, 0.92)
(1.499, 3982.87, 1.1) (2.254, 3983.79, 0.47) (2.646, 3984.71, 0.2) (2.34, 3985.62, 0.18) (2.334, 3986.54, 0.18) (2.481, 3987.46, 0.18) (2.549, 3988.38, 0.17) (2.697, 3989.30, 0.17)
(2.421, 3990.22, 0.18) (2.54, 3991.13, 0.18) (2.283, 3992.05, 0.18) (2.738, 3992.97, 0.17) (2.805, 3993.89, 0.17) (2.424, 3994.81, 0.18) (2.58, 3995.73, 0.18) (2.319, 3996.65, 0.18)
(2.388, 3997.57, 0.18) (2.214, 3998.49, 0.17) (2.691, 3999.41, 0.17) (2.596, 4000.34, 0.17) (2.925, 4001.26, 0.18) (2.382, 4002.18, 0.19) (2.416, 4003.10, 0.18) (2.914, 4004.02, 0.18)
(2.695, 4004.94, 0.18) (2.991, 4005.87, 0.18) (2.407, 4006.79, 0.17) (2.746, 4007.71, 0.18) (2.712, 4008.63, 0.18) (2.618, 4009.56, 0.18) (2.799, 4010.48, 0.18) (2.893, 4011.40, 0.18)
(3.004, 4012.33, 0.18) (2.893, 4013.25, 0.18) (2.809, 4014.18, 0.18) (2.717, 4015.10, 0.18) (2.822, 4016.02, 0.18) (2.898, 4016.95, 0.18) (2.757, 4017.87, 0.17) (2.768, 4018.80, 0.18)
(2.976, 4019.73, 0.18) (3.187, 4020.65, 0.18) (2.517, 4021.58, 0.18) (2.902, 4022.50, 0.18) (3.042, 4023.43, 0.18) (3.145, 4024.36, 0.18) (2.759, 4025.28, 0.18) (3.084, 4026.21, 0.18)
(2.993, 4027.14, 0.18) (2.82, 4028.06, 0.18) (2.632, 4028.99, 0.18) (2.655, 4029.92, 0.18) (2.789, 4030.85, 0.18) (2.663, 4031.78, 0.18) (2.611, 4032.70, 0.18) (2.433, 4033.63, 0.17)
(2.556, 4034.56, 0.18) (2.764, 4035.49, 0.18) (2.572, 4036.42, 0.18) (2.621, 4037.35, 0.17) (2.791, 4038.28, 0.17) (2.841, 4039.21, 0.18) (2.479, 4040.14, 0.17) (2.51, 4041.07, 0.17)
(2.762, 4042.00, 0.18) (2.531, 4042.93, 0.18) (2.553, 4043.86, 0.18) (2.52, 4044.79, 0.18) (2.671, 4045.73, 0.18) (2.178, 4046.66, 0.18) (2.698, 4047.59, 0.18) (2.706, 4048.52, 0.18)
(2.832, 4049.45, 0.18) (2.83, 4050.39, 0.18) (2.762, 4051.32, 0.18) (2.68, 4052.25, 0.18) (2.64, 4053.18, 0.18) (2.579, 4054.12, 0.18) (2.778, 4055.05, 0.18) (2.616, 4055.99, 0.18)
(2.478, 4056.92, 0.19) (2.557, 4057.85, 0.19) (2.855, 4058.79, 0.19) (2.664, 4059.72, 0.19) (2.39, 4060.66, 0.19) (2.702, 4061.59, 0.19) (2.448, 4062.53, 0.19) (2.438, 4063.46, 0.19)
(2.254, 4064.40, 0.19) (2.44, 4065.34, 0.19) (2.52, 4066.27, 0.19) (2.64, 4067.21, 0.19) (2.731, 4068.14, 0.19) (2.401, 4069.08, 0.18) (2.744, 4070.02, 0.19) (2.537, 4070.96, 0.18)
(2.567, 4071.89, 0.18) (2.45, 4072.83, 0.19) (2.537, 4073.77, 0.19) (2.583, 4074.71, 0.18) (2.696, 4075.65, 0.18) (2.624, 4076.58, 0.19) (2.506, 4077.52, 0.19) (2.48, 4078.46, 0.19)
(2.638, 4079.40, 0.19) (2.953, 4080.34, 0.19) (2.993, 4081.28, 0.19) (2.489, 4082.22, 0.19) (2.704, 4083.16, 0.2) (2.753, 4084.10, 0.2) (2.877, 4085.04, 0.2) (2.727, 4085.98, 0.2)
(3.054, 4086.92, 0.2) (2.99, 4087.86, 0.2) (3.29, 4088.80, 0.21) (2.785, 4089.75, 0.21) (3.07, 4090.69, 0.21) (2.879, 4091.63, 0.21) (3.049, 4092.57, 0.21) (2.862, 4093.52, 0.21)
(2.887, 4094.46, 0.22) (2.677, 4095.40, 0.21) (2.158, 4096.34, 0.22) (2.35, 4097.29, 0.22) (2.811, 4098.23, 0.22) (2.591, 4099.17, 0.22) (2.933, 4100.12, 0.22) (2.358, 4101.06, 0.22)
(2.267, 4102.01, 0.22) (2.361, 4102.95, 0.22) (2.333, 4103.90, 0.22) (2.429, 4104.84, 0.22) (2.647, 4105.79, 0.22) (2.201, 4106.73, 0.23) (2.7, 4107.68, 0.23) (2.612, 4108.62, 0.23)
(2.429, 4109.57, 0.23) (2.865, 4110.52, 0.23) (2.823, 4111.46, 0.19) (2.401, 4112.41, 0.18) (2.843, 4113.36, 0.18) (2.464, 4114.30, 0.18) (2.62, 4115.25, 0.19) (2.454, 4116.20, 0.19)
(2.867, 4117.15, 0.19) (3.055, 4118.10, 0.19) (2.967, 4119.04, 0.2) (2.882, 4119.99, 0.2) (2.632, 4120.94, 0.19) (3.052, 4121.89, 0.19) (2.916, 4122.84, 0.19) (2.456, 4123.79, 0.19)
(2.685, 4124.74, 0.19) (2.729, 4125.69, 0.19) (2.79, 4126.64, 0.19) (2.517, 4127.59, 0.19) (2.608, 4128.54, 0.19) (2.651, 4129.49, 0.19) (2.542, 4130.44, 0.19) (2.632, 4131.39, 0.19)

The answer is 1.8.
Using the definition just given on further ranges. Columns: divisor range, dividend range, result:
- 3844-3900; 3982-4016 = 1.87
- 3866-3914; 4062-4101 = 1.76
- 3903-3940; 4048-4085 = 1.77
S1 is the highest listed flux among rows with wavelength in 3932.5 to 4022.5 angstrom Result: 3.187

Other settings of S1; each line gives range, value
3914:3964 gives 2.191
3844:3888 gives 1.755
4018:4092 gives 3.29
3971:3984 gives 3.154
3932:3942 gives 1.515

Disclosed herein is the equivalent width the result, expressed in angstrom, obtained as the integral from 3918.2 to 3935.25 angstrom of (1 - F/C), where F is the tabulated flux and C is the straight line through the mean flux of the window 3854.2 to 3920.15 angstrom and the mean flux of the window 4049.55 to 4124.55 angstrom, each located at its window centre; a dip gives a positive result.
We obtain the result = 4.5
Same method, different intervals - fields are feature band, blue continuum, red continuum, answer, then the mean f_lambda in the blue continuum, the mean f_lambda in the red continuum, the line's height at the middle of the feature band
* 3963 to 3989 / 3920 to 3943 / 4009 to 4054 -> 3.3 angstrom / 1.28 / 2.74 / 1.93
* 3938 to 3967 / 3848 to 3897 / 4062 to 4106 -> 5.0 angstrom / 1.45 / 2.65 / 1.91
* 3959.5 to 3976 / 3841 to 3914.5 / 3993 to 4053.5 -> 7.7 angstrom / 1.56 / 2.71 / 2.27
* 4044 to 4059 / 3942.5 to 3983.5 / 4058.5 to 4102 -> -1.4 angstrom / 1.62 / 2.67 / 2.41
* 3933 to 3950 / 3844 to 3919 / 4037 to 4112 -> 4.9 angstrom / 1.6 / 2.64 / 1.93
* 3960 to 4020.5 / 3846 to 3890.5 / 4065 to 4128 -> -2.7 angstrom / 1.4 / 2.68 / 2.08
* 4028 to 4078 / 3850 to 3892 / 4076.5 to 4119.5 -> -3.5 angstrom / 1.41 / 2.69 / 2.44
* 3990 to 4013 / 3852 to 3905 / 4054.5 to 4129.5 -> -4.7 angstrom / 1.53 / 2.66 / 2.18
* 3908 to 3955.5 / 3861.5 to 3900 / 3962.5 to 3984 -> -2.4 angstrom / 1.52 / 1.53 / 1.53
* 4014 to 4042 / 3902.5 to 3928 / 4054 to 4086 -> -4.3 angstrom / 1.86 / 2.61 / 2.41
